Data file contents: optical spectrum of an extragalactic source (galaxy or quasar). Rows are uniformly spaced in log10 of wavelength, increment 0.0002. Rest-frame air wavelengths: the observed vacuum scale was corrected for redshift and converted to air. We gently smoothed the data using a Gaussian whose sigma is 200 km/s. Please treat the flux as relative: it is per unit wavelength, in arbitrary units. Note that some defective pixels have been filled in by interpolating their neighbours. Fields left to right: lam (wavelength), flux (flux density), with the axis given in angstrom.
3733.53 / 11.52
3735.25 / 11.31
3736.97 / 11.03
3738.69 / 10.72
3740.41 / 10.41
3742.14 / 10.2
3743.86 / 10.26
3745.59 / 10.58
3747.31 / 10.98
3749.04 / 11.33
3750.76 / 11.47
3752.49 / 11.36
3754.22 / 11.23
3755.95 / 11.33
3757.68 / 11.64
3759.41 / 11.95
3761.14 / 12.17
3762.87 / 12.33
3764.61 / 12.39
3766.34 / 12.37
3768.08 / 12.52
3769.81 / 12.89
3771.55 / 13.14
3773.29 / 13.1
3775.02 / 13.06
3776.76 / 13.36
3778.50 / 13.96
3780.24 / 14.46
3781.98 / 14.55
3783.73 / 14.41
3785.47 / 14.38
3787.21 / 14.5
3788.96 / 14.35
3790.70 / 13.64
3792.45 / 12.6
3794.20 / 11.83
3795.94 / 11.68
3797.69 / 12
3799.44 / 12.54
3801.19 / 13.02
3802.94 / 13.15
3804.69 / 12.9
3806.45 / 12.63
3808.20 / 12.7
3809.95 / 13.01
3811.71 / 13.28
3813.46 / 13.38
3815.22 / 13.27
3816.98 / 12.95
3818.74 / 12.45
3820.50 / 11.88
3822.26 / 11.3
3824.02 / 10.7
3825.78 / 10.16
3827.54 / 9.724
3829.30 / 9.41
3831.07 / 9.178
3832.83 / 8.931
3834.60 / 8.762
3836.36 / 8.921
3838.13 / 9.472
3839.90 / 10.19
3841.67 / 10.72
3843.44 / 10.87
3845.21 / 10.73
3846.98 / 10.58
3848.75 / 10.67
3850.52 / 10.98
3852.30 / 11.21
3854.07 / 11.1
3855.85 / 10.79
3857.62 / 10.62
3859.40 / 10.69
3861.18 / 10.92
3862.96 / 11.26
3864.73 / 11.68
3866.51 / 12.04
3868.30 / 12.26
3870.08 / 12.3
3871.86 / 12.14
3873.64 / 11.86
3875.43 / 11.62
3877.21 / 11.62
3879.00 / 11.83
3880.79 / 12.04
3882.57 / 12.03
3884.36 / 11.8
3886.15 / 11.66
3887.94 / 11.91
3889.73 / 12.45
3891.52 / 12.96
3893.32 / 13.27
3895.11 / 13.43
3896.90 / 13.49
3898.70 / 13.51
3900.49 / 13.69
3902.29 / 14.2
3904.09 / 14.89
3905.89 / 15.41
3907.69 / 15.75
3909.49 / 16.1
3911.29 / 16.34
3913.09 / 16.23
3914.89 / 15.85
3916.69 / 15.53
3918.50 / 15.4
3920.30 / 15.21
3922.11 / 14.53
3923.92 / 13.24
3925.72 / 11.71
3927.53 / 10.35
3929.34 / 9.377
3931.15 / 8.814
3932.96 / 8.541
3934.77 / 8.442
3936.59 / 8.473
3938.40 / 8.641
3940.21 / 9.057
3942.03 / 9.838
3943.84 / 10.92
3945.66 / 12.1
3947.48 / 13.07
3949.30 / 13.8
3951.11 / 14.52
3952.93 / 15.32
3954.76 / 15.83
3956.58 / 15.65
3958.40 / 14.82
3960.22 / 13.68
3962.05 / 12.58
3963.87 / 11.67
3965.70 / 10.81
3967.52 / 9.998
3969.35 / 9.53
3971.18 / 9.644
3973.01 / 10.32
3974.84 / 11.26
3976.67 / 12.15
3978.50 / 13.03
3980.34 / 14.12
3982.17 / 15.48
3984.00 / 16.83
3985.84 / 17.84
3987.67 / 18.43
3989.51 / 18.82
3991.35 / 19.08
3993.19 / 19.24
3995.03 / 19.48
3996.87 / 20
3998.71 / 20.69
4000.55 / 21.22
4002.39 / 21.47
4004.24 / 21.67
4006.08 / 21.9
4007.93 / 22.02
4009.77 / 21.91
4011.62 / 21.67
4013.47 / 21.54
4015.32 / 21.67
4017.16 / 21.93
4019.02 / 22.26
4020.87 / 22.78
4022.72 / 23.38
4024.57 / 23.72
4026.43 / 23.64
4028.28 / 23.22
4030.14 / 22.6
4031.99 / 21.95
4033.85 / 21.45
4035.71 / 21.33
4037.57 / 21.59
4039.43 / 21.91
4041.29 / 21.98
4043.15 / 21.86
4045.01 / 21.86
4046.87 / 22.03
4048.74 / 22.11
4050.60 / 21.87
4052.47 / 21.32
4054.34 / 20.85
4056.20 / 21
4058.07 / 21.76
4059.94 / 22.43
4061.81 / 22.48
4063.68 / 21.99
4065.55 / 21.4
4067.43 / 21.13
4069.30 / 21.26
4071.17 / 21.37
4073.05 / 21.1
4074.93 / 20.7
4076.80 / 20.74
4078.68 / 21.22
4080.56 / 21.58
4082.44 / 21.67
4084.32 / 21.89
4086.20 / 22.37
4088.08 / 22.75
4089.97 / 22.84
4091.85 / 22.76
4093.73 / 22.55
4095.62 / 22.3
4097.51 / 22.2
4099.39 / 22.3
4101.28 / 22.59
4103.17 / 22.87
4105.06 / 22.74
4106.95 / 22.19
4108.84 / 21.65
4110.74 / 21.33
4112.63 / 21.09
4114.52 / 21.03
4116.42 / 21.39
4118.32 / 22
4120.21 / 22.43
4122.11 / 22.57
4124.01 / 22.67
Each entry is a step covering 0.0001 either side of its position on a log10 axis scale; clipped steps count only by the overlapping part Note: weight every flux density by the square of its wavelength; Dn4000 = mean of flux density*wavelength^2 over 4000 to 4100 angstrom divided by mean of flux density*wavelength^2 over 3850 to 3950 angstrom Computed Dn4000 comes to 1.9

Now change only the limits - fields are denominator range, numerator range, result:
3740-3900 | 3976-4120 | 2.00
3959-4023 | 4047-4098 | 1.30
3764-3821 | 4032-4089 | 1.89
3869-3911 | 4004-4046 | 1.81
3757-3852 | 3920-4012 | 1.31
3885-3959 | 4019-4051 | 1.82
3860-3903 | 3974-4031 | 1.72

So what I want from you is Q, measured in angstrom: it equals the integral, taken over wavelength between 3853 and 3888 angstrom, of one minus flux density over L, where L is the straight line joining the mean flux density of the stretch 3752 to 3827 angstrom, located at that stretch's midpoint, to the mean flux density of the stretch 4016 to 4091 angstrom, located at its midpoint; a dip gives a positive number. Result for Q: 8.9 angstrom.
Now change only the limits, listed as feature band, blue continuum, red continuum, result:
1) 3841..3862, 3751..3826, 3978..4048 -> 5.8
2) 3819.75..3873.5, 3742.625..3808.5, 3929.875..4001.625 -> 9.6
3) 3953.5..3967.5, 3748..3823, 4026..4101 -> 3.9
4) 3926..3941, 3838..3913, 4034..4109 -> 6.0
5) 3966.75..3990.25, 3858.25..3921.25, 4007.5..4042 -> 6.9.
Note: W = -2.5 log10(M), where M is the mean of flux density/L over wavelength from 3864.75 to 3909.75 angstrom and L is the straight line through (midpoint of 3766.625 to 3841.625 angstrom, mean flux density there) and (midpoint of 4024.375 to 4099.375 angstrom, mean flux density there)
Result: 0.19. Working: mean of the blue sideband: 12.2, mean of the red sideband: 21.9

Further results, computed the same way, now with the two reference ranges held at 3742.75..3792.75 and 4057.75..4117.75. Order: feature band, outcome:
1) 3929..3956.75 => 0.49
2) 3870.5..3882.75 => 0.31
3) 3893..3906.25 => 0.18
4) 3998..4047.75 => -0.11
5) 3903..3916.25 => 0.06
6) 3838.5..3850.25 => 0.37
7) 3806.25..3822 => 0.10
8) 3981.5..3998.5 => 0.03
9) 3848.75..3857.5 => 0.35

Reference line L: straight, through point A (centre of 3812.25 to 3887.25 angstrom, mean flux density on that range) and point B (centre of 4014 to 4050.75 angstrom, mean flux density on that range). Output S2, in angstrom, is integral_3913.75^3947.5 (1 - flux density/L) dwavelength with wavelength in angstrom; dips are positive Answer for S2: 9.4 angstrom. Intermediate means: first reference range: 11.1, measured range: 11.5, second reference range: 22.3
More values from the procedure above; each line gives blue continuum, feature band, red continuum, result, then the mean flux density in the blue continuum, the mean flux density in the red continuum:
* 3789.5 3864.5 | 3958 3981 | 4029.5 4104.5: 7.66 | 11.4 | 21.9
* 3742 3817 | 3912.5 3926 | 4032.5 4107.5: 1.78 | 12.6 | 21.9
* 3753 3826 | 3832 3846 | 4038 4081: 4.44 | 12.8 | 21.6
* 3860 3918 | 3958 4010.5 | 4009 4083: 6.81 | 13.2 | 21.9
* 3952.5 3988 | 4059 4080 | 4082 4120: -1.51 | 13.3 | 22.1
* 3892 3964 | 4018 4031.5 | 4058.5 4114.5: -3.34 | 13.1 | 21.9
